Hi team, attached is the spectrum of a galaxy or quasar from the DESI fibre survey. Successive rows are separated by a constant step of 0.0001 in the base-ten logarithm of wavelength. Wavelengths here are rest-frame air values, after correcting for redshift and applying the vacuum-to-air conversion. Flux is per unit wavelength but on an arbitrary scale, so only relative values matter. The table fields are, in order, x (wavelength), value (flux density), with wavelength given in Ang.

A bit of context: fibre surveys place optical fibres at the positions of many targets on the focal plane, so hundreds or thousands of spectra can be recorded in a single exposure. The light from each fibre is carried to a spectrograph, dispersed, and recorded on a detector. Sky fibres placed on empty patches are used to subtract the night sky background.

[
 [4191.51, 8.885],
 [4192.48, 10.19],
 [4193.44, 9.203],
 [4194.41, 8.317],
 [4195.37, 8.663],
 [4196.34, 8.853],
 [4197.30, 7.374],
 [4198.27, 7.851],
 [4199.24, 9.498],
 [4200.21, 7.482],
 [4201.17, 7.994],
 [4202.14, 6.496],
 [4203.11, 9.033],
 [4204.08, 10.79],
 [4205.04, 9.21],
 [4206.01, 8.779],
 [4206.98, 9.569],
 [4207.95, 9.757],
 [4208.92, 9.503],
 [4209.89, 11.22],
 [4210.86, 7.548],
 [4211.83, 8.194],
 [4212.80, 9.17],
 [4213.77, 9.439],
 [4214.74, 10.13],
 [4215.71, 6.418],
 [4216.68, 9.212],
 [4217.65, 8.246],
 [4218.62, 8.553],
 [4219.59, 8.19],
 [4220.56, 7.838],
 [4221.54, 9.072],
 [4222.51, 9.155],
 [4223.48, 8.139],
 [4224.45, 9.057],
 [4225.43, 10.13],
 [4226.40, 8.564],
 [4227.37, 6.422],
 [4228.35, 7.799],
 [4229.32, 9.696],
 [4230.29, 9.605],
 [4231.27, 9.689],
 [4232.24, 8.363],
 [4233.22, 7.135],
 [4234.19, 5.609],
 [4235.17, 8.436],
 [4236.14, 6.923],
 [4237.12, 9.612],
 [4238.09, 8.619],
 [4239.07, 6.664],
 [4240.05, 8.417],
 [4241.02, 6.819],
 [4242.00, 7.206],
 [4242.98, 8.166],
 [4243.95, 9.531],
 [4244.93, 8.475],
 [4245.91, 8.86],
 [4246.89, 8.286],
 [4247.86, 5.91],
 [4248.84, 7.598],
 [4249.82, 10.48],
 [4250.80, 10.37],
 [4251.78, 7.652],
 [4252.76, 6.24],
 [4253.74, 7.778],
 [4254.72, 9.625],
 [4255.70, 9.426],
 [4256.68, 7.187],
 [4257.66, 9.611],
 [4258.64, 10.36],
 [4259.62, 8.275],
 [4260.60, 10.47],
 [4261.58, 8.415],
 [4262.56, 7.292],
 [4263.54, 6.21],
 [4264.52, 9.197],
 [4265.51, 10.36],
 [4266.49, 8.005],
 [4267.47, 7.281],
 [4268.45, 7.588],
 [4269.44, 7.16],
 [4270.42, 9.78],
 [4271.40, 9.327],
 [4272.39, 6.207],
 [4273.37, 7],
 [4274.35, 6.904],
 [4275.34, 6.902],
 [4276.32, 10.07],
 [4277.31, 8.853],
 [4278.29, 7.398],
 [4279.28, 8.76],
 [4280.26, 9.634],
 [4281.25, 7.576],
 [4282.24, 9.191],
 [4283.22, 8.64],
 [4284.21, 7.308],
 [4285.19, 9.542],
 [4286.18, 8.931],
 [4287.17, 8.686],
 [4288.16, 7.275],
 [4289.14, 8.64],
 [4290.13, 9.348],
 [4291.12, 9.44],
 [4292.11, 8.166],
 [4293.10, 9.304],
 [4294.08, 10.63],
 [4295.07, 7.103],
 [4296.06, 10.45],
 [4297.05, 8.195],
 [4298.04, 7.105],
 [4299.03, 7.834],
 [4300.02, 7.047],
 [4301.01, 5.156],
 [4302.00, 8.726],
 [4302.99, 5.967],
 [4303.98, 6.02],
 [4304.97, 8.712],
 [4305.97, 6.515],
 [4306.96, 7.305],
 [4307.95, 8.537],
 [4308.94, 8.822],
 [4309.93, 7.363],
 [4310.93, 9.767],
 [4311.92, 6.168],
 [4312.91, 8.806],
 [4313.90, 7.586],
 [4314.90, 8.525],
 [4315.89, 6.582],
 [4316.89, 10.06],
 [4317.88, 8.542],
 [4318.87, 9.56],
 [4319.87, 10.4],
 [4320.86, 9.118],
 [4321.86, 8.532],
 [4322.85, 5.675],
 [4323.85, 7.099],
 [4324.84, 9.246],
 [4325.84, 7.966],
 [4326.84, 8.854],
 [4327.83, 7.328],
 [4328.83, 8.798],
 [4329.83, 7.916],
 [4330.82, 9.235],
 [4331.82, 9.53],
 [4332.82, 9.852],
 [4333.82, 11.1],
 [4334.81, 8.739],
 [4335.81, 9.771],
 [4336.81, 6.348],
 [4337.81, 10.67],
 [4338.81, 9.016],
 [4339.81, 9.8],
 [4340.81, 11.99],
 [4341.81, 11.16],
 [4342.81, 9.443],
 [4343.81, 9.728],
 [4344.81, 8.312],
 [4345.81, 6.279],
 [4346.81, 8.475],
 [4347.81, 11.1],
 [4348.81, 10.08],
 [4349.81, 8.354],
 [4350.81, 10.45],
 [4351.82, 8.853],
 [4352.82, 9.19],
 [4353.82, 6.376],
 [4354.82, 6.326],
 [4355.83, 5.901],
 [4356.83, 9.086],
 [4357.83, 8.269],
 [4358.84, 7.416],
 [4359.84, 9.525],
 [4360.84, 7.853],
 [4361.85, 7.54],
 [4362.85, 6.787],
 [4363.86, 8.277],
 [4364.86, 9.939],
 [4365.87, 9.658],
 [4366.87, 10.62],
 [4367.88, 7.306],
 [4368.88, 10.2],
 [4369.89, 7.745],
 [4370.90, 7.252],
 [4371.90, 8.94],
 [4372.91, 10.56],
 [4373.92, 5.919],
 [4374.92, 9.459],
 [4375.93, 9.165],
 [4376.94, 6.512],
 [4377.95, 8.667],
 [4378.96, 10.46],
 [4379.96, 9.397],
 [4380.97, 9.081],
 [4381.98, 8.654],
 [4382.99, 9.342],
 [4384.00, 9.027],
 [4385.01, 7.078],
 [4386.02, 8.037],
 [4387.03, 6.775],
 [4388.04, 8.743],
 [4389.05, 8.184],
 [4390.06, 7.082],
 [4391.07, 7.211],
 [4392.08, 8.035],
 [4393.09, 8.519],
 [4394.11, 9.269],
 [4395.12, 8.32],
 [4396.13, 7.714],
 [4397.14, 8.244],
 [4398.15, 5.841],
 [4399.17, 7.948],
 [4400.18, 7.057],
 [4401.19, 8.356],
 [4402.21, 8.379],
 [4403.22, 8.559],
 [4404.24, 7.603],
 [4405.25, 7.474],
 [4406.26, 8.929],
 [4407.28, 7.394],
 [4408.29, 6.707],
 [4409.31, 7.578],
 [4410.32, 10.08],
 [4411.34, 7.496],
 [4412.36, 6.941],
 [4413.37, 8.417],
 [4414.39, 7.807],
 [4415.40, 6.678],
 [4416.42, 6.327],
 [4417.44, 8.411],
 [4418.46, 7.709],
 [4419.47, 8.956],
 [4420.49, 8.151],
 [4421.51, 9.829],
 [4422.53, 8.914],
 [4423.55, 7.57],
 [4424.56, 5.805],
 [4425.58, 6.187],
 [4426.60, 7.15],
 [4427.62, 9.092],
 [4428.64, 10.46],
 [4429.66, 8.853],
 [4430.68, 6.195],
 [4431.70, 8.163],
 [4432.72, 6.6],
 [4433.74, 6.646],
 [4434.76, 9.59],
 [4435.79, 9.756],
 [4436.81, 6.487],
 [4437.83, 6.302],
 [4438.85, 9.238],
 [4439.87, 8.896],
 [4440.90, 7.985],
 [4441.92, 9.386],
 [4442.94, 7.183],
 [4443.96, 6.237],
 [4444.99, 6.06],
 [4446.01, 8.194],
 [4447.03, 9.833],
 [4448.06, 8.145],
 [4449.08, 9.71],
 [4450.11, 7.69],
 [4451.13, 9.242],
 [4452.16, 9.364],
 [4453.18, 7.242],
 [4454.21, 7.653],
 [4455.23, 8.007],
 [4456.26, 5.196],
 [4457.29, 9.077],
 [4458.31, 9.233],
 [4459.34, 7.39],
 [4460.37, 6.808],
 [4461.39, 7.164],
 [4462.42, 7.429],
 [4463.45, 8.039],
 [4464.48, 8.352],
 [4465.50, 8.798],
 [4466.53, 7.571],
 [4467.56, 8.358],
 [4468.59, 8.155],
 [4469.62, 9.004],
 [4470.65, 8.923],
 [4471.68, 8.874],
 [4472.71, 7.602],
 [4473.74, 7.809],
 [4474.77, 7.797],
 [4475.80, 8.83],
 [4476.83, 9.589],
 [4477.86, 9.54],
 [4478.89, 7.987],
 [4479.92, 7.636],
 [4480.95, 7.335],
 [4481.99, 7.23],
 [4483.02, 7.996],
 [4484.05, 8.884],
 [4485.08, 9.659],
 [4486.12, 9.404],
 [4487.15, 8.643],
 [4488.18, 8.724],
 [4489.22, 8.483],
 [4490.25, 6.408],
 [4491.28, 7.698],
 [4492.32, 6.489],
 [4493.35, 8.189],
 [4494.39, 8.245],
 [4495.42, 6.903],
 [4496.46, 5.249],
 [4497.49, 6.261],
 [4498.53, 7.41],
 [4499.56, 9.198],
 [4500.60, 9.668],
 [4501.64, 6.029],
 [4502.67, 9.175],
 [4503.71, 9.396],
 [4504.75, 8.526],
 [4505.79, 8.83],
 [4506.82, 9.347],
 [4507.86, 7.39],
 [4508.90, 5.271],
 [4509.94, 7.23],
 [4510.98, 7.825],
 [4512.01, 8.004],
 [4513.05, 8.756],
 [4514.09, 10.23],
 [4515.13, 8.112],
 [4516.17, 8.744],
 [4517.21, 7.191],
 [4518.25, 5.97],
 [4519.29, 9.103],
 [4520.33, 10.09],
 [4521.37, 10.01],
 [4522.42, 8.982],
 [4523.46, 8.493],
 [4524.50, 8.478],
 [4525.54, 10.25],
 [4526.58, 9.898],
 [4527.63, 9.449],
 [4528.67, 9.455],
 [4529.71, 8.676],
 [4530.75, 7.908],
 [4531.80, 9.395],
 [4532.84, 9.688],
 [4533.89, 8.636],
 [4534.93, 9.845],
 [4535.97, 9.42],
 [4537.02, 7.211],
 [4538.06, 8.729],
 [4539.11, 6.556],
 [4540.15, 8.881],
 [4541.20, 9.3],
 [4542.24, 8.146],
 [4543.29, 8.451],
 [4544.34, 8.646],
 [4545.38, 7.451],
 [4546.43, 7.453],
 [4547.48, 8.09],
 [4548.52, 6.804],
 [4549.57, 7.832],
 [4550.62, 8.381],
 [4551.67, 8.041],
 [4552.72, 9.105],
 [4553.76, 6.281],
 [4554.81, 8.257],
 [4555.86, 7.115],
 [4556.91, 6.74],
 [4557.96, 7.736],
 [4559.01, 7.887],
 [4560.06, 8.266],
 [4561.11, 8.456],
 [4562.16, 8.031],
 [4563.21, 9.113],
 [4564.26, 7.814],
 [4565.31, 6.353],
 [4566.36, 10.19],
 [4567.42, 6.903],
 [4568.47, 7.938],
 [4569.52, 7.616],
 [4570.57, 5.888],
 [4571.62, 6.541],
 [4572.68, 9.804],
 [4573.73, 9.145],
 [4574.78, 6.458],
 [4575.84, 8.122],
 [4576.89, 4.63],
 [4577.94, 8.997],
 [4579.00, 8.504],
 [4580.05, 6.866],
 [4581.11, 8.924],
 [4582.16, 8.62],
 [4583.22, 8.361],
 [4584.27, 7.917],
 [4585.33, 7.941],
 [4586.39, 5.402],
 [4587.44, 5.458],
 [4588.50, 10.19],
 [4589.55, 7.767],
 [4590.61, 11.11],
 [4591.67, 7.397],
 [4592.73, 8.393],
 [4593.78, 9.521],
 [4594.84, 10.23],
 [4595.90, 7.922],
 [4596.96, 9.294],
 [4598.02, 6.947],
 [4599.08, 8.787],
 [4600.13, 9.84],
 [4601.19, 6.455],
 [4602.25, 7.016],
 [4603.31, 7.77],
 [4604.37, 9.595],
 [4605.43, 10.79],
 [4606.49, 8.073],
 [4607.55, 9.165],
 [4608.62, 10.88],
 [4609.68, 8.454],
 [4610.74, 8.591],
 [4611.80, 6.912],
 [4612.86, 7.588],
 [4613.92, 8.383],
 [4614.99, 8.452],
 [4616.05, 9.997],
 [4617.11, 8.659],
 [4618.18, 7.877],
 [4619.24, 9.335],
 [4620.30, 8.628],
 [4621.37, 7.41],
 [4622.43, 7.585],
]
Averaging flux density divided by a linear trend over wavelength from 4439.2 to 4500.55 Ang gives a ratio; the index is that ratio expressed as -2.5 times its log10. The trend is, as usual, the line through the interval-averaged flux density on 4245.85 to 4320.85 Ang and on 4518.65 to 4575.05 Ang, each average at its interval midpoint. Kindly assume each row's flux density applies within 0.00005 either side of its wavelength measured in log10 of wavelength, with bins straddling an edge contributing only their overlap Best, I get 0.03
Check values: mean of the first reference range 8.29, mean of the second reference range 8.32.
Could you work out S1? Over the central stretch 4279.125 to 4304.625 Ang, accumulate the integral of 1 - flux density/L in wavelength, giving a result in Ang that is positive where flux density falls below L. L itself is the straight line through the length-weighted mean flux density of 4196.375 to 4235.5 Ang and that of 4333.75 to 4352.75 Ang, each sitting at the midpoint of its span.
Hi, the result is 2.34 Ang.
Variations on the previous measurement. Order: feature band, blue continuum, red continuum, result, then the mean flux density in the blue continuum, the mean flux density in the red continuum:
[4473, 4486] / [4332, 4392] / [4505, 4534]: 0.4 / 8.69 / 8.62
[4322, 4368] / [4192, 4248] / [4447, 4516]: -2.3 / 8.52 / 8.11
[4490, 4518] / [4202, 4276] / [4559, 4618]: 1.5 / 8.44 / 8.22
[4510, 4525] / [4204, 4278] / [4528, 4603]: -0.7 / 8.45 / 8.1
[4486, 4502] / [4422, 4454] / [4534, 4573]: 0.7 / 8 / 7.98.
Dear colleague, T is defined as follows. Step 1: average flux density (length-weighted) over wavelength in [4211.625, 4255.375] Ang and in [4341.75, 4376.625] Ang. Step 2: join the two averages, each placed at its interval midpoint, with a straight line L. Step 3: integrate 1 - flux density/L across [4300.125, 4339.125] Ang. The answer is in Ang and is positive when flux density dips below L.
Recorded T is 1.0 Ang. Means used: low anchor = 8.35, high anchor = 8.57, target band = 8.29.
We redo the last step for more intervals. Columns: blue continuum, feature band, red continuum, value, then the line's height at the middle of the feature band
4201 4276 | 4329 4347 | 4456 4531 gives -2.1 Ang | 8.35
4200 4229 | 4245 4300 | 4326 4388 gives 1.9 Ang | 8.73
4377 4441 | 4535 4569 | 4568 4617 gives 0.7 Ang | 8.19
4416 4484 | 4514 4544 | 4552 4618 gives -2.5 Ang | 8.11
